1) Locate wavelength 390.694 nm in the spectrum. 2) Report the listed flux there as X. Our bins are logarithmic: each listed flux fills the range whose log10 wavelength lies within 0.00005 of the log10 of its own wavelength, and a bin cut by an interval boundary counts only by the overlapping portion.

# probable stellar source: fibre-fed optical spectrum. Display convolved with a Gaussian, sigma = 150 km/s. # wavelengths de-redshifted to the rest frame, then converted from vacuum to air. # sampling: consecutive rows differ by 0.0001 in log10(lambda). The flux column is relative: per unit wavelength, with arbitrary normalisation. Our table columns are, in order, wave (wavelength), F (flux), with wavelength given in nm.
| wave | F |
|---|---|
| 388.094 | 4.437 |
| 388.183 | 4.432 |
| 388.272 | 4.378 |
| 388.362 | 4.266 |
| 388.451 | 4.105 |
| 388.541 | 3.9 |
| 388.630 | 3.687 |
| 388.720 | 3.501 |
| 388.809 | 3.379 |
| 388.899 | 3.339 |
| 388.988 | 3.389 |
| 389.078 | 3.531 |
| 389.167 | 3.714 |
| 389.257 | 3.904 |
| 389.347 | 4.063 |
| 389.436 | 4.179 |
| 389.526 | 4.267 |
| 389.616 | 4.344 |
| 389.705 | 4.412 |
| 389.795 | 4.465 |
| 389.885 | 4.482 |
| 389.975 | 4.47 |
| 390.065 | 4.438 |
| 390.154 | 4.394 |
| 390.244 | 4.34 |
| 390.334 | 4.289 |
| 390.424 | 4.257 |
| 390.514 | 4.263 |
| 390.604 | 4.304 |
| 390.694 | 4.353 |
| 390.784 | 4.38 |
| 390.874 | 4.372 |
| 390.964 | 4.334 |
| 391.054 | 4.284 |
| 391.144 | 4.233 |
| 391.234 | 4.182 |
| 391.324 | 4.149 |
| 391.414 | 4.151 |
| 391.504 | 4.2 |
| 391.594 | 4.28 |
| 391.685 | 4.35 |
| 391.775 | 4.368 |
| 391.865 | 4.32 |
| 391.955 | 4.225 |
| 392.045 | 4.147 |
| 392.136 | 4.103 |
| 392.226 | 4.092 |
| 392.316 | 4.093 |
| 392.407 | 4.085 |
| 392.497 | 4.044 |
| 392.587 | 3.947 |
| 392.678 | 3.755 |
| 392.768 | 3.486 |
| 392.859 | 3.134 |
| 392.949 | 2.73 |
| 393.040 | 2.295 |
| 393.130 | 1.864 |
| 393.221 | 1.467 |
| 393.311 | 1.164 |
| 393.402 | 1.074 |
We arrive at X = 4.353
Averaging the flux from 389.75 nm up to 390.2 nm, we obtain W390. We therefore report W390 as 4.45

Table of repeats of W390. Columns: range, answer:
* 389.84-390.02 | 4.47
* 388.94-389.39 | 3.72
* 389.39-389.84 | 4.34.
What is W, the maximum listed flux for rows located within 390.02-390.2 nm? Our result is 4.438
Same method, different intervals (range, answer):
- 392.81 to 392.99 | 3.134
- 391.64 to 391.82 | 4.368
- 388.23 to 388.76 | 4.378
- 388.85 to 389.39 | 4.063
